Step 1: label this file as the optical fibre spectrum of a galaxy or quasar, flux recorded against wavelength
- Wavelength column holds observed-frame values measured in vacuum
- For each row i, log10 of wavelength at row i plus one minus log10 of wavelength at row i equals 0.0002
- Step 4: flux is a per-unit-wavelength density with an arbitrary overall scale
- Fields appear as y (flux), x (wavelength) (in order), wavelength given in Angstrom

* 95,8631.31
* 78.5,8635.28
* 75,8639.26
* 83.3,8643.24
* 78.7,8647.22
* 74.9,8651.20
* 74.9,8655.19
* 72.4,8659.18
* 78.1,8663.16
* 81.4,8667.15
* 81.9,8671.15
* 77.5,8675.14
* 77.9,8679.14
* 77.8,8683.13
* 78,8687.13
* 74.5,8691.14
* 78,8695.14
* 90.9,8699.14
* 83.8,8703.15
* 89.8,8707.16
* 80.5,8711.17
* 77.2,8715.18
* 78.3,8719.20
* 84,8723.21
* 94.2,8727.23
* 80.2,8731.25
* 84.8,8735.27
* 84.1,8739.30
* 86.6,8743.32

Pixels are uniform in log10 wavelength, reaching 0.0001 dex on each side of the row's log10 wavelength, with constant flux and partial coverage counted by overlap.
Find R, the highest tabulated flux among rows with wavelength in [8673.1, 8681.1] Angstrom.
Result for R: 77.9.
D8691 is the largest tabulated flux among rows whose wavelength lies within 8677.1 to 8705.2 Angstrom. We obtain 90.9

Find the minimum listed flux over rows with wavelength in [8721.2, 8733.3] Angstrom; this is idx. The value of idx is 80.2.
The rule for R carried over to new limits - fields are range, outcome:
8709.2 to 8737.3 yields 94.2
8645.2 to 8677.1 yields 81.9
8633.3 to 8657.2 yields 83.3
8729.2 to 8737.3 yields 84.8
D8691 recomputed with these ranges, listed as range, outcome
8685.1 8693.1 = 78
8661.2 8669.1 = 81.4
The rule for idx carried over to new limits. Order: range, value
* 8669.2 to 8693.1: 74.5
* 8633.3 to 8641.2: 75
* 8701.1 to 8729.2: 77.2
